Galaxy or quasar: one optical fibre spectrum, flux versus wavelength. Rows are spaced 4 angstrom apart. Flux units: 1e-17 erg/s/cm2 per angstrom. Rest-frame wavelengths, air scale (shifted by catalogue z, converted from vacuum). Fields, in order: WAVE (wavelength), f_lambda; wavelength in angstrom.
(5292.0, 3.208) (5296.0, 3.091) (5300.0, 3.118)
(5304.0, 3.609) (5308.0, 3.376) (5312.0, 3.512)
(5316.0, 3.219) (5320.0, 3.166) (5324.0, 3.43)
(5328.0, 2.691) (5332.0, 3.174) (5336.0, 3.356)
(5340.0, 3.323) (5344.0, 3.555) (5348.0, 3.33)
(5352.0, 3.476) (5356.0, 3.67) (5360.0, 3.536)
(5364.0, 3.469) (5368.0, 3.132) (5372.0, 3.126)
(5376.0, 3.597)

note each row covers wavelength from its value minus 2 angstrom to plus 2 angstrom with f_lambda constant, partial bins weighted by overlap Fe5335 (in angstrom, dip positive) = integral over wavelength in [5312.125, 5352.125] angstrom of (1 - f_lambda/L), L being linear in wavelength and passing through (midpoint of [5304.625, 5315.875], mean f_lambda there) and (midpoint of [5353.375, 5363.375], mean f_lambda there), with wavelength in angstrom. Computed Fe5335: 2.5 angstrom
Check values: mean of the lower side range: 3.43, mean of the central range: 3.27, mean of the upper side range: 3.58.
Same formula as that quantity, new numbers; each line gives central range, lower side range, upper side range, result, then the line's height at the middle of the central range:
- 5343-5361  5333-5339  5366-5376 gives -1.3 angstrom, 3.28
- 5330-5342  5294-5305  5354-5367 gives 0.4 angstrom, 3.41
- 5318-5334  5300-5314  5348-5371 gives 1.5 angstrom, 3.44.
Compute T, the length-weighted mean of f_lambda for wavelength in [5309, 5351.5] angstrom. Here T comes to 3.29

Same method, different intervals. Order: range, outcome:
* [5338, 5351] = 3.41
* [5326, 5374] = 3.32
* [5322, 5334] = 3.1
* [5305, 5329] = 3.27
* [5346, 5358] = 3.49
